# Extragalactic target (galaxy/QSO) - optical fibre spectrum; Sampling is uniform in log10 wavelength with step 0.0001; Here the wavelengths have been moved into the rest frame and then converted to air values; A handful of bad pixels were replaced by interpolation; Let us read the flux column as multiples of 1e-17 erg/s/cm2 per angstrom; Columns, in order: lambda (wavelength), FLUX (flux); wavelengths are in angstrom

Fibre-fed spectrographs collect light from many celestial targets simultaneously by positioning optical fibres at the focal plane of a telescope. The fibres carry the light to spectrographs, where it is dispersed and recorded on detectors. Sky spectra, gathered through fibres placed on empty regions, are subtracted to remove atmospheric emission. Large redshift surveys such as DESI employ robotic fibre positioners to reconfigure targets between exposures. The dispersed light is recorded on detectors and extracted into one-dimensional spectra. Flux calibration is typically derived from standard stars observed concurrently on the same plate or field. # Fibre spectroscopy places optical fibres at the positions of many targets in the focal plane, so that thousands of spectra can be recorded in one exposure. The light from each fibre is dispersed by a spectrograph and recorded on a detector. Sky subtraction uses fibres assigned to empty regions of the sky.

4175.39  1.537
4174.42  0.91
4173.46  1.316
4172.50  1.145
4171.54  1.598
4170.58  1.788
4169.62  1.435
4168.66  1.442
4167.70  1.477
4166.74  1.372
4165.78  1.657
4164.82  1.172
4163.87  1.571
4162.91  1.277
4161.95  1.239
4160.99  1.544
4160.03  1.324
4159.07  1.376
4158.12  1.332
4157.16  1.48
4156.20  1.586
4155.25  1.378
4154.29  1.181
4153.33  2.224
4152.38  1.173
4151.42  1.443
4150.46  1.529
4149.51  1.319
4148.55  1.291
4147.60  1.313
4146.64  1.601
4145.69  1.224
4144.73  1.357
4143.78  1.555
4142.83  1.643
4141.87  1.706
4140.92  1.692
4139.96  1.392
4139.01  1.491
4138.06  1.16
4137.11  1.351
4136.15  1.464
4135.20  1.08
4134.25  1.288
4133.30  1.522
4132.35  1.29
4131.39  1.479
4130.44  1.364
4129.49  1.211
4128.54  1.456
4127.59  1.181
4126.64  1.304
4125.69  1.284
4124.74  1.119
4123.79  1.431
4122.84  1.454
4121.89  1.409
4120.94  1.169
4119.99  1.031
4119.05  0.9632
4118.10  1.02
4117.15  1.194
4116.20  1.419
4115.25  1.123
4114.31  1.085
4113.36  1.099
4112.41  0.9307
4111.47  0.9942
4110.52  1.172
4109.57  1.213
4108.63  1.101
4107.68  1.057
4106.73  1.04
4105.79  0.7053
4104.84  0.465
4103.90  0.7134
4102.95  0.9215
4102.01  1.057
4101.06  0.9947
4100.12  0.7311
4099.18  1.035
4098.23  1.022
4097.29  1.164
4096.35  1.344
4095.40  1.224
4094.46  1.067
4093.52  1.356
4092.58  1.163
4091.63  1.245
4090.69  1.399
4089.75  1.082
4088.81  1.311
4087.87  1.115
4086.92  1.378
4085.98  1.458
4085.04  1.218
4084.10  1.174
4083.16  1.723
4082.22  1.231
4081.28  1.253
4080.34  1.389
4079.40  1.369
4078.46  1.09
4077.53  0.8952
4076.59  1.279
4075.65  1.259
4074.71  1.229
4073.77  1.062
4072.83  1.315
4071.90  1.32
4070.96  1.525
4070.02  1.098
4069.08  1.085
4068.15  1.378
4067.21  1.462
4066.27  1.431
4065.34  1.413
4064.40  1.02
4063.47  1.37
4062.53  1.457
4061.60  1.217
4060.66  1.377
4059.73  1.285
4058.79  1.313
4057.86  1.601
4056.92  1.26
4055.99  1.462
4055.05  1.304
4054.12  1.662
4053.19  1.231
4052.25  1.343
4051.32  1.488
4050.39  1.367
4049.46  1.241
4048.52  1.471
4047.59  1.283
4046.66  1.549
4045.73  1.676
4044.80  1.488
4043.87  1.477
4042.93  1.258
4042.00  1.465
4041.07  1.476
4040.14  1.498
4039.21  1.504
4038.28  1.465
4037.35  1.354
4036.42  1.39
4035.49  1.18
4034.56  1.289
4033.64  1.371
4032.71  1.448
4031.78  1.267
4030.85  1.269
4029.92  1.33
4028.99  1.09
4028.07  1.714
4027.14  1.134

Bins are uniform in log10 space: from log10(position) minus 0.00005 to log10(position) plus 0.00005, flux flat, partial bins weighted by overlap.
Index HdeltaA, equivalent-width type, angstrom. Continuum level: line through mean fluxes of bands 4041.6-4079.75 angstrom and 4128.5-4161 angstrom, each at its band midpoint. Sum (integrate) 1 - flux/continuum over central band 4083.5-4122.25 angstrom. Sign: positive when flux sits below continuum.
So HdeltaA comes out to 7.6 angstrom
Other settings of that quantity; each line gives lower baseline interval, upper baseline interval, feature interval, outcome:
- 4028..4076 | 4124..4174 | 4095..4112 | 4.77 angstrom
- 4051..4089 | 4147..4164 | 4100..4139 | 6.24 angstrom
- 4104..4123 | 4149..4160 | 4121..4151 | -2.51 angstrom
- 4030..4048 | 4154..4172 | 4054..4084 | 2.15 angstrom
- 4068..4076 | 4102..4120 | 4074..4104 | -1.08 angstrom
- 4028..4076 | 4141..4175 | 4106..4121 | 3.31 angstrom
